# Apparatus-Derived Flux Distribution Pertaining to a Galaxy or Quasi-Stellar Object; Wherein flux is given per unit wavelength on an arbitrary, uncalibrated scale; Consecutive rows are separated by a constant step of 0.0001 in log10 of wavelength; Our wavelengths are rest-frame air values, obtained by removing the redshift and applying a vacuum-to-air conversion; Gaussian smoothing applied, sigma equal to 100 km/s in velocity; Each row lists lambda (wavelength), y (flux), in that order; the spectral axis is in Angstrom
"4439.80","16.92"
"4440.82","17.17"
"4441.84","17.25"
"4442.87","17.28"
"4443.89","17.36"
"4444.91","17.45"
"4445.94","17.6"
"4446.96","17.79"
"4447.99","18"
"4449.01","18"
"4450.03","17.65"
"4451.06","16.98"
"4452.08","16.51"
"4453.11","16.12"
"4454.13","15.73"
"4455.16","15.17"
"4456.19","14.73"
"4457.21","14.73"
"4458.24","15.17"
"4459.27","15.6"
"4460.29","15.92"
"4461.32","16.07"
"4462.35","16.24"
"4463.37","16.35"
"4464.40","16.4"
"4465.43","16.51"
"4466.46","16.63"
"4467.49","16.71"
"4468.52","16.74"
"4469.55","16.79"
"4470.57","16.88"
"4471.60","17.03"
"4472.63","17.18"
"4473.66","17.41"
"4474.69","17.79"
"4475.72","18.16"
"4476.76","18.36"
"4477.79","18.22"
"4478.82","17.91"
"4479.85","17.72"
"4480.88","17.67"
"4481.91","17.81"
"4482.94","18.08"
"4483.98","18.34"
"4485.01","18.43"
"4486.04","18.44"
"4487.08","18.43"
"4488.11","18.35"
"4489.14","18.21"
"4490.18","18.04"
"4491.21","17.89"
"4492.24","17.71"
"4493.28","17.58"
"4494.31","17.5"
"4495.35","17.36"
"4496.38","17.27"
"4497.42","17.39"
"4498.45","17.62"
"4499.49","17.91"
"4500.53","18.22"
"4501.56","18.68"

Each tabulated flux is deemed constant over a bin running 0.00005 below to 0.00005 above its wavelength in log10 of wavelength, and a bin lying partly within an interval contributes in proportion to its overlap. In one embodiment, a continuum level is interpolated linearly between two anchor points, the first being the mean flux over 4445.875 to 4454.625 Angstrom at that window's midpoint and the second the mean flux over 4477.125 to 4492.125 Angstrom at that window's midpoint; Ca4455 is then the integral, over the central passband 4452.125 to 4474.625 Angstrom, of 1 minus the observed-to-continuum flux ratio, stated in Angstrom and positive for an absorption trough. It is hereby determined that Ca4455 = 1.7 Angstrom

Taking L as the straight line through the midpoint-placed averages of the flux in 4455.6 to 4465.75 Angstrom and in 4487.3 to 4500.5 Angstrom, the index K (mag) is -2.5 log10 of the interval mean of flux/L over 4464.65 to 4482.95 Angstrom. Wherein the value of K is -0.05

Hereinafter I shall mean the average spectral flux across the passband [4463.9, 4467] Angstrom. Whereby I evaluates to 16.5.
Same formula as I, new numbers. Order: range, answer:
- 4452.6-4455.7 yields 15.7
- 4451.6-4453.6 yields 16.3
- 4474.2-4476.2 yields 18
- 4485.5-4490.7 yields 18.3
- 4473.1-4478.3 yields 18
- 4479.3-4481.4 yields 17.7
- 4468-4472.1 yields 16.9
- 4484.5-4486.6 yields 18.4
